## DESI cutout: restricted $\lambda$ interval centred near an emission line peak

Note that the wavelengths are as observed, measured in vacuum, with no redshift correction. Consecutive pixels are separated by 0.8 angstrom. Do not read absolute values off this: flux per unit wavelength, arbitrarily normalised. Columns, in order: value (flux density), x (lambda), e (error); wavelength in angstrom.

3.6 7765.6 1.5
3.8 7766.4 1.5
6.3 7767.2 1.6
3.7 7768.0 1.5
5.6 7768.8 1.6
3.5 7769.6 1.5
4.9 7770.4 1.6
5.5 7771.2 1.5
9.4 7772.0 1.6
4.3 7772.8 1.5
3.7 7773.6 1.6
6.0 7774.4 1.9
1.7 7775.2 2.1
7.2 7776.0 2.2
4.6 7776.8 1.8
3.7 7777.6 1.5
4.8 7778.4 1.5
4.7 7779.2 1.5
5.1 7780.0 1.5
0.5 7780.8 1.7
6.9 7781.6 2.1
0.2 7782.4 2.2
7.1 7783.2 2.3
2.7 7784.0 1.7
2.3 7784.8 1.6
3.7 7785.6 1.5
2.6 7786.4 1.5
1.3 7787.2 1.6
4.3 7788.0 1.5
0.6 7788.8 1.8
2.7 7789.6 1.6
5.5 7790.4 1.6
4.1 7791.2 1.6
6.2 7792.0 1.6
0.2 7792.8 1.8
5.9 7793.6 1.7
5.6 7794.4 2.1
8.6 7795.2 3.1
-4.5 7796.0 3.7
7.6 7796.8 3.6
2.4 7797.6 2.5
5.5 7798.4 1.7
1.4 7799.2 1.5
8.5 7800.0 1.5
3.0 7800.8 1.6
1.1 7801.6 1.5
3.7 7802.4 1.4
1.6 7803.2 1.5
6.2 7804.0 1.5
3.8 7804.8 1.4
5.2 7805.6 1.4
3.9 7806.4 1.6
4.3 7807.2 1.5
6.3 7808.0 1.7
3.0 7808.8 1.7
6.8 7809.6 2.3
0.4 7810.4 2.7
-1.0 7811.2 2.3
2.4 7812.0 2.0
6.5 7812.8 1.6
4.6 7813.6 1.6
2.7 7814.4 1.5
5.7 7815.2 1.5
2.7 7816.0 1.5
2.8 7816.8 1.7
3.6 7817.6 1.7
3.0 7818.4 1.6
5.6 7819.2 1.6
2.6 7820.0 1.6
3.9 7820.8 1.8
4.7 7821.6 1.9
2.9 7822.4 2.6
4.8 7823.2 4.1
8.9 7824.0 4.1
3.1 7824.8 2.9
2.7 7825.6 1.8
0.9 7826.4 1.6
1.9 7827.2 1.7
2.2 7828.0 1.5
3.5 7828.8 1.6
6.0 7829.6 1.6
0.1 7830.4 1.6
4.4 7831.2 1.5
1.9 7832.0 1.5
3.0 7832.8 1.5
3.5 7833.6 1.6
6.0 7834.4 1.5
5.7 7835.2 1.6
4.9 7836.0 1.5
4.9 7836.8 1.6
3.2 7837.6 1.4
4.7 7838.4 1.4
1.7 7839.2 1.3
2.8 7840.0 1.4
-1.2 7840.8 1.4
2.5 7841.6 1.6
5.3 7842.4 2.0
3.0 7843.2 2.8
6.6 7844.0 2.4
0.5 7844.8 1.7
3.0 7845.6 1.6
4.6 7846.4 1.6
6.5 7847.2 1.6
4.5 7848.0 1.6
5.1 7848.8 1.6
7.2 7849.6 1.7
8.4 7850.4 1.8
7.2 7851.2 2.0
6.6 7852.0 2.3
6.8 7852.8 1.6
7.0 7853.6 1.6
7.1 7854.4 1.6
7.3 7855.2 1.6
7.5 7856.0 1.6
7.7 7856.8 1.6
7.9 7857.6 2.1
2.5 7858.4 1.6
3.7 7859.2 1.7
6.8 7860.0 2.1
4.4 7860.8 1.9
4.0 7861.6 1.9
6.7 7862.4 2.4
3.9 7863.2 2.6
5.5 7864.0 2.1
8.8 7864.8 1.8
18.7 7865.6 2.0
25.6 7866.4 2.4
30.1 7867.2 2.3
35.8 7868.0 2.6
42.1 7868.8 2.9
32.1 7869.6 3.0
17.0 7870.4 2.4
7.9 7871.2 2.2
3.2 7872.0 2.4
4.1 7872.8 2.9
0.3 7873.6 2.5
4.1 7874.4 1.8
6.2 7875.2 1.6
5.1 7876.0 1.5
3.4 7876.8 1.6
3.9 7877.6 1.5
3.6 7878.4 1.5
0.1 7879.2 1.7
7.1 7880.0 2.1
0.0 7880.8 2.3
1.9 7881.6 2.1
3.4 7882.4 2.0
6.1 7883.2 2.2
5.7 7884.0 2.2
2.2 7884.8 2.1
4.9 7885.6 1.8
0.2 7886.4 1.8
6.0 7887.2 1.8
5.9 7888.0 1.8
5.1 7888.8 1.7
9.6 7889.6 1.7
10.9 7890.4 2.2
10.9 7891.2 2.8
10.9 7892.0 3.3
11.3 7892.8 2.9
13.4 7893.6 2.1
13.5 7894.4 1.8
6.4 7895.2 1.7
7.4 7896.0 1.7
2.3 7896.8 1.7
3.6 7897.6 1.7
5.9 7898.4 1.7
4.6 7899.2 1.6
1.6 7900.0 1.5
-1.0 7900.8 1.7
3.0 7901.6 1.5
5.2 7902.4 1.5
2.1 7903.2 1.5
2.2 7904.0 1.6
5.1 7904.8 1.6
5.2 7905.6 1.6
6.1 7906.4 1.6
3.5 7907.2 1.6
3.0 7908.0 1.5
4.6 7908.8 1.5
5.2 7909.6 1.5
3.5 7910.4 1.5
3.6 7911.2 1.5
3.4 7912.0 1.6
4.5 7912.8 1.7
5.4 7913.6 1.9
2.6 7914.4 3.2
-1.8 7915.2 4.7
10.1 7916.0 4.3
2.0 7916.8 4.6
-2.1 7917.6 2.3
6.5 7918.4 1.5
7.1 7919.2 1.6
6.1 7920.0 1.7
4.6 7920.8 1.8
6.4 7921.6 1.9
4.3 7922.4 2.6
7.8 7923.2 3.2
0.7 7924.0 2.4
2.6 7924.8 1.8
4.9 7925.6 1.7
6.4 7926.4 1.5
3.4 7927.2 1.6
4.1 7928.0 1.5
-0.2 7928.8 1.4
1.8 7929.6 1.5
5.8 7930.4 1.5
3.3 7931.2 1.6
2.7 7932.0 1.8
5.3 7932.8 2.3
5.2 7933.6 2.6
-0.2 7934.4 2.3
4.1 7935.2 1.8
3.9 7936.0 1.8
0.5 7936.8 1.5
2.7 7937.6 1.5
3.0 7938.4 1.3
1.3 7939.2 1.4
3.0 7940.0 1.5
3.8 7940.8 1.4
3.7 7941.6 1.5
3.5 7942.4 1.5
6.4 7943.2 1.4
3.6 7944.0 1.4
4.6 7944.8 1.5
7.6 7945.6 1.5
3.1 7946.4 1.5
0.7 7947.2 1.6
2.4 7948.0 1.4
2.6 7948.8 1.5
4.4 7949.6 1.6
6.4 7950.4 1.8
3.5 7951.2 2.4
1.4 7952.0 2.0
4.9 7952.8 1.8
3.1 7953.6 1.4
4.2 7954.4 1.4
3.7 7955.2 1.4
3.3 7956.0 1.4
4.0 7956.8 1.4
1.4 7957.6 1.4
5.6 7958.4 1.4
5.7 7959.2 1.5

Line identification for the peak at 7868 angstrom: H-alpha 6563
